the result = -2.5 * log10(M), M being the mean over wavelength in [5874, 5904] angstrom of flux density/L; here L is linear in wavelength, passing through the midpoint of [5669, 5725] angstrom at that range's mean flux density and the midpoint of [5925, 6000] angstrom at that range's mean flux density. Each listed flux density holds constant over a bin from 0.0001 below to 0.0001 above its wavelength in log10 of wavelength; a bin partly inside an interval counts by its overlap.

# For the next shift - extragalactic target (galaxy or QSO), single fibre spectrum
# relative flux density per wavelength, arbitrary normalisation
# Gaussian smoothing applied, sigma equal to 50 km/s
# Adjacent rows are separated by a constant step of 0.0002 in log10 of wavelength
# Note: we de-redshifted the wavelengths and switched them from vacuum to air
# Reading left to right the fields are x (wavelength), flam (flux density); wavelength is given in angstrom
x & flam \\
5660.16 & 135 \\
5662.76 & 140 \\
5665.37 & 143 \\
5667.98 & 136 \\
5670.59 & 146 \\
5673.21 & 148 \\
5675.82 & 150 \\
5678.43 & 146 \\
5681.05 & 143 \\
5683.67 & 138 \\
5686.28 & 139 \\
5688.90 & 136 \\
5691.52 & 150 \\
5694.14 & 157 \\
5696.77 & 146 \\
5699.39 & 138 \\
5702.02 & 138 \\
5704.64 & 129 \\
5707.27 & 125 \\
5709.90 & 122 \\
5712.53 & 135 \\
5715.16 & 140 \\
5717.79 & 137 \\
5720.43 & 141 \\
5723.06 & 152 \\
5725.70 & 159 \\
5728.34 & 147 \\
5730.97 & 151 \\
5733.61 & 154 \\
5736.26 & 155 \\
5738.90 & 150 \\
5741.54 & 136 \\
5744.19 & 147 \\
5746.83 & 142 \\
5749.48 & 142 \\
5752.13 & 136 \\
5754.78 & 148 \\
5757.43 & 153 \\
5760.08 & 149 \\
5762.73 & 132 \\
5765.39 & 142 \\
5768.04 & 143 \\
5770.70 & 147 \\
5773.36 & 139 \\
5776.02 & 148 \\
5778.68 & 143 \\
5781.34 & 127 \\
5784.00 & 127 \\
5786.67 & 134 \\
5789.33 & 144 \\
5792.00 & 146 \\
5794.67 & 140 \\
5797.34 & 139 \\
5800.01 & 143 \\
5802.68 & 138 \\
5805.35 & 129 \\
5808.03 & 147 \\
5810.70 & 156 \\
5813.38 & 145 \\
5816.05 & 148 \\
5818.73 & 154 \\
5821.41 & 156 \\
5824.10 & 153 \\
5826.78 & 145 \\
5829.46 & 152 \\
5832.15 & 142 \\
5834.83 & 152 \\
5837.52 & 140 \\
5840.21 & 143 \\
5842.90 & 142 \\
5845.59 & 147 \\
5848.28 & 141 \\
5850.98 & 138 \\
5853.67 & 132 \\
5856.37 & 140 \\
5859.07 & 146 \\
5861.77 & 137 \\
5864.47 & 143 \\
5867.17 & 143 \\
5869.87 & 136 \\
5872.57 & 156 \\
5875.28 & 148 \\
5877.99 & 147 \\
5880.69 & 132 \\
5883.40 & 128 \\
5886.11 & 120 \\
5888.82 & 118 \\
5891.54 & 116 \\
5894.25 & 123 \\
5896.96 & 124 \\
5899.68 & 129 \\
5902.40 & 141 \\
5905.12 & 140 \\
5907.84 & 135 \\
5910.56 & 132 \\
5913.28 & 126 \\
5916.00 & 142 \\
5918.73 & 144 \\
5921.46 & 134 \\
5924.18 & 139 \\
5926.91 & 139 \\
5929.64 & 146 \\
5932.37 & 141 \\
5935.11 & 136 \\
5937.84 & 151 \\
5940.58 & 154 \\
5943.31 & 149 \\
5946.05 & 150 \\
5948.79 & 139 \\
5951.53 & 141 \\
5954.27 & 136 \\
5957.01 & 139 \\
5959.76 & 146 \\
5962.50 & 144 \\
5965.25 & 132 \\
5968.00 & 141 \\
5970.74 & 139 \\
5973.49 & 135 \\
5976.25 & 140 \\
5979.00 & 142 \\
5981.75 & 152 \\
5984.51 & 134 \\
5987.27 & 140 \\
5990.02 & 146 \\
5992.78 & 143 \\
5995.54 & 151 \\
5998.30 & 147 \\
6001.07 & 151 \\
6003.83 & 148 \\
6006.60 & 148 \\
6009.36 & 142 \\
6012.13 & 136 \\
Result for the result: 0.10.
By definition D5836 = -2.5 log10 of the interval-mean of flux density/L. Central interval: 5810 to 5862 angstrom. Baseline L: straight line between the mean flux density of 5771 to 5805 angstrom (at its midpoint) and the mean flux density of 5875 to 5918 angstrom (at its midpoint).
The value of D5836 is -0.08 mag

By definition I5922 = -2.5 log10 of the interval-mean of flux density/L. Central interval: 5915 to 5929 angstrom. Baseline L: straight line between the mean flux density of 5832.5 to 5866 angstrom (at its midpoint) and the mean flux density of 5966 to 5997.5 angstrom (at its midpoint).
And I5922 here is 0.02 mag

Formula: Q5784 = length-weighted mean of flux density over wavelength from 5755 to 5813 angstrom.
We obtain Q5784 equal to 141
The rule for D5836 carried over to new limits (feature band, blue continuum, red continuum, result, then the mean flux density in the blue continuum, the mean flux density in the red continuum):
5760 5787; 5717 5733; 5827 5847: 0.06 mag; 148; 145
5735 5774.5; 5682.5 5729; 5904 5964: -0.03 mag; 140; 141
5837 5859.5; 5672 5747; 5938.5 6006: 0.02 mag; 143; 143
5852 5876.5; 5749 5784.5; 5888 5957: -0.03 mag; 141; 137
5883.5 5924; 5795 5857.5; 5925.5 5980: 0.10 mag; 144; 142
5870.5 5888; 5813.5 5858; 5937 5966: 0.05 mag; 145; 144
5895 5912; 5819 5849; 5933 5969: 0.09 mag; 147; 143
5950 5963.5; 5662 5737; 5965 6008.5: 0.02 mag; 143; 143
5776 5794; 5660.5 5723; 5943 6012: 0.03 mag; 140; 143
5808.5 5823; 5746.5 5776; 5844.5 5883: -0.07 mag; 143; 141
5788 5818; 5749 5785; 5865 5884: -0.01 mag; 141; 142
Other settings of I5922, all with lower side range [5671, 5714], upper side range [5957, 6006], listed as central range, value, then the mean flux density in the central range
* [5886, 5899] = 0.18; 121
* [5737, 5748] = -0.03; 144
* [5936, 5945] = -0.06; 151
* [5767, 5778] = -0.02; 144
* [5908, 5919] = 0.06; 135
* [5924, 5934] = 0.01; 141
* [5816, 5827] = -0.08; 152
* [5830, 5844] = -0.02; 144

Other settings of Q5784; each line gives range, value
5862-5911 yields 134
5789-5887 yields 143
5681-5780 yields 143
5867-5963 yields 138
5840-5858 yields 140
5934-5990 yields 142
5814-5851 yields 147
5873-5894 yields 131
